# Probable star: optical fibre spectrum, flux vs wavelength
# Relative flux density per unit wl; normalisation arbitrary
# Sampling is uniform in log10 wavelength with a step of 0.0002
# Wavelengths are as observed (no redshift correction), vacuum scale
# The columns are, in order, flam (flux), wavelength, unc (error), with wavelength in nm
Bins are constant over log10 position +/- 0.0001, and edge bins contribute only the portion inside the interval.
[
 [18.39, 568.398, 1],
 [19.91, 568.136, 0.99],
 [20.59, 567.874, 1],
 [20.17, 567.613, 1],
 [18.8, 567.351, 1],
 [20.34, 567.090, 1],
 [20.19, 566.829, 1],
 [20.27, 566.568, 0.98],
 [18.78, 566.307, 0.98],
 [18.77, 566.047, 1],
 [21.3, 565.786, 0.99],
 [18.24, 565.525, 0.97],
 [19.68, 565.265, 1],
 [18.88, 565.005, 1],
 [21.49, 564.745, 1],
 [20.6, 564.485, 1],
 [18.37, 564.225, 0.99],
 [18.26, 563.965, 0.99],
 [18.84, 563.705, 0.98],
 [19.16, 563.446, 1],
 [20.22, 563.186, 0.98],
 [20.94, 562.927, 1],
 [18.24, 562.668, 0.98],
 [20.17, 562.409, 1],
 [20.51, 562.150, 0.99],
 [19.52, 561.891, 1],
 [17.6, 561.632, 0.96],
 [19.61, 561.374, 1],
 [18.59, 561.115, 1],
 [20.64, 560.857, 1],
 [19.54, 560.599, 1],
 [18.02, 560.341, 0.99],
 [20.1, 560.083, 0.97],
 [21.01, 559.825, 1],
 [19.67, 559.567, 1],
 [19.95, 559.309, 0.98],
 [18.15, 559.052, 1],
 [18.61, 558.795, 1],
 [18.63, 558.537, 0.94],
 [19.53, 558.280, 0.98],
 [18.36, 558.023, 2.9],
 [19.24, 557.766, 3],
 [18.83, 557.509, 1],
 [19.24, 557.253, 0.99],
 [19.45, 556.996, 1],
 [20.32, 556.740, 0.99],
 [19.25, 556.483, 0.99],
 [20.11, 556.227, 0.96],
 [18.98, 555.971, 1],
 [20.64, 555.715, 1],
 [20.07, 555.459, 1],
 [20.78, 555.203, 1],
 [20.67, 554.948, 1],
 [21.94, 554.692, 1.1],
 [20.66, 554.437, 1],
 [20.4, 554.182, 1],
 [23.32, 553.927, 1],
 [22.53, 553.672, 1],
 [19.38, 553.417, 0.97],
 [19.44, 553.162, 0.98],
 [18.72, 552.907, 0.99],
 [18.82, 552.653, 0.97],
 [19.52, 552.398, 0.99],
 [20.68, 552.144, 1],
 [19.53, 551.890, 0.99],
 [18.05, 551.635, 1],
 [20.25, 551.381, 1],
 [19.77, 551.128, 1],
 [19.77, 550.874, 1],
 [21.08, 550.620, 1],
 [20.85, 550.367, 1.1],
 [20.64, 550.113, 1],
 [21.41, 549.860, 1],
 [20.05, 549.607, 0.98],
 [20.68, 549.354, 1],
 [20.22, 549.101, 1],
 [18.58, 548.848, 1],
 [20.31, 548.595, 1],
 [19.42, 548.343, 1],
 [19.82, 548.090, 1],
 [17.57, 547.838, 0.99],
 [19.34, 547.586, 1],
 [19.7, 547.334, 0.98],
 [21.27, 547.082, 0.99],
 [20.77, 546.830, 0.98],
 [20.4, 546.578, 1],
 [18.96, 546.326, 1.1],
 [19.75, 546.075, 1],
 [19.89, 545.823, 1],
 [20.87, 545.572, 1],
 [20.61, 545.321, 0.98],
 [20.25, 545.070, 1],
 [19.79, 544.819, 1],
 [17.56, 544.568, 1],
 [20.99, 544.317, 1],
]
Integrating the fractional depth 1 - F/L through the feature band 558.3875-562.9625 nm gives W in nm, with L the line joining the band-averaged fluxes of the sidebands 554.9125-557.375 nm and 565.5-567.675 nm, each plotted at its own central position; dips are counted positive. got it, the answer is 0.10 nm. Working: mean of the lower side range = 19.9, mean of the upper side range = 19.7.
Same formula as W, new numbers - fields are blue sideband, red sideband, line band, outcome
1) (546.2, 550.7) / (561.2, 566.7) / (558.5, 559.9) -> 0.024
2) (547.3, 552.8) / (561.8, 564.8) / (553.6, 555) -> -0.130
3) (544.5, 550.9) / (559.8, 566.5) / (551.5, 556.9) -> -0.106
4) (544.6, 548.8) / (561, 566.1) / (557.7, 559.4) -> 0.059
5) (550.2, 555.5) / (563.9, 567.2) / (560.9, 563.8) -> 0.055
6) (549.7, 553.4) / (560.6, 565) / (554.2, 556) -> -0.077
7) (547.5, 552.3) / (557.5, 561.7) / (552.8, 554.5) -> -0.089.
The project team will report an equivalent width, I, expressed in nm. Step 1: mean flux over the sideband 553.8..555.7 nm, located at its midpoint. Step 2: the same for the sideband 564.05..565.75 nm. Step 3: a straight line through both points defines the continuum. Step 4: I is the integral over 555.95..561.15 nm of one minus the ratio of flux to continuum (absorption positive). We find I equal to 0.30 nm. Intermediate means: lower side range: 21.1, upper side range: 19.6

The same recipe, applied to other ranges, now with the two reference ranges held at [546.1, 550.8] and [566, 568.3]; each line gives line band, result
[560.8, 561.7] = 0.03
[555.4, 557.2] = 0.01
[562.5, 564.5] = 0.06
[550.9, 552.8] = 0.05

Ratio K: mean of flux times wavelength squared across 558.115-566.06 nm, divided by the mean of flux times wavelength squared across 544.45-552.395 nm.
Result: 1.03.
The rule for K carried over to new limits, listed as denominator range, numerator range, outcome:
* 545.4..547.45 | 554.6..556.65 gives 1.04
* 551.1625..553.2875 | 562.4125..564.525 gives 1.04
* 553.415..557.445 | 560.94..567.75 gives 0.98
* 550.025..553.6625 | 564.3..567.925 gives 1.05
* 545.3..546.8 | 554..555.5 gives 1.07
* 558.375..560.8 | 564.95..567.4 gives 1.04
